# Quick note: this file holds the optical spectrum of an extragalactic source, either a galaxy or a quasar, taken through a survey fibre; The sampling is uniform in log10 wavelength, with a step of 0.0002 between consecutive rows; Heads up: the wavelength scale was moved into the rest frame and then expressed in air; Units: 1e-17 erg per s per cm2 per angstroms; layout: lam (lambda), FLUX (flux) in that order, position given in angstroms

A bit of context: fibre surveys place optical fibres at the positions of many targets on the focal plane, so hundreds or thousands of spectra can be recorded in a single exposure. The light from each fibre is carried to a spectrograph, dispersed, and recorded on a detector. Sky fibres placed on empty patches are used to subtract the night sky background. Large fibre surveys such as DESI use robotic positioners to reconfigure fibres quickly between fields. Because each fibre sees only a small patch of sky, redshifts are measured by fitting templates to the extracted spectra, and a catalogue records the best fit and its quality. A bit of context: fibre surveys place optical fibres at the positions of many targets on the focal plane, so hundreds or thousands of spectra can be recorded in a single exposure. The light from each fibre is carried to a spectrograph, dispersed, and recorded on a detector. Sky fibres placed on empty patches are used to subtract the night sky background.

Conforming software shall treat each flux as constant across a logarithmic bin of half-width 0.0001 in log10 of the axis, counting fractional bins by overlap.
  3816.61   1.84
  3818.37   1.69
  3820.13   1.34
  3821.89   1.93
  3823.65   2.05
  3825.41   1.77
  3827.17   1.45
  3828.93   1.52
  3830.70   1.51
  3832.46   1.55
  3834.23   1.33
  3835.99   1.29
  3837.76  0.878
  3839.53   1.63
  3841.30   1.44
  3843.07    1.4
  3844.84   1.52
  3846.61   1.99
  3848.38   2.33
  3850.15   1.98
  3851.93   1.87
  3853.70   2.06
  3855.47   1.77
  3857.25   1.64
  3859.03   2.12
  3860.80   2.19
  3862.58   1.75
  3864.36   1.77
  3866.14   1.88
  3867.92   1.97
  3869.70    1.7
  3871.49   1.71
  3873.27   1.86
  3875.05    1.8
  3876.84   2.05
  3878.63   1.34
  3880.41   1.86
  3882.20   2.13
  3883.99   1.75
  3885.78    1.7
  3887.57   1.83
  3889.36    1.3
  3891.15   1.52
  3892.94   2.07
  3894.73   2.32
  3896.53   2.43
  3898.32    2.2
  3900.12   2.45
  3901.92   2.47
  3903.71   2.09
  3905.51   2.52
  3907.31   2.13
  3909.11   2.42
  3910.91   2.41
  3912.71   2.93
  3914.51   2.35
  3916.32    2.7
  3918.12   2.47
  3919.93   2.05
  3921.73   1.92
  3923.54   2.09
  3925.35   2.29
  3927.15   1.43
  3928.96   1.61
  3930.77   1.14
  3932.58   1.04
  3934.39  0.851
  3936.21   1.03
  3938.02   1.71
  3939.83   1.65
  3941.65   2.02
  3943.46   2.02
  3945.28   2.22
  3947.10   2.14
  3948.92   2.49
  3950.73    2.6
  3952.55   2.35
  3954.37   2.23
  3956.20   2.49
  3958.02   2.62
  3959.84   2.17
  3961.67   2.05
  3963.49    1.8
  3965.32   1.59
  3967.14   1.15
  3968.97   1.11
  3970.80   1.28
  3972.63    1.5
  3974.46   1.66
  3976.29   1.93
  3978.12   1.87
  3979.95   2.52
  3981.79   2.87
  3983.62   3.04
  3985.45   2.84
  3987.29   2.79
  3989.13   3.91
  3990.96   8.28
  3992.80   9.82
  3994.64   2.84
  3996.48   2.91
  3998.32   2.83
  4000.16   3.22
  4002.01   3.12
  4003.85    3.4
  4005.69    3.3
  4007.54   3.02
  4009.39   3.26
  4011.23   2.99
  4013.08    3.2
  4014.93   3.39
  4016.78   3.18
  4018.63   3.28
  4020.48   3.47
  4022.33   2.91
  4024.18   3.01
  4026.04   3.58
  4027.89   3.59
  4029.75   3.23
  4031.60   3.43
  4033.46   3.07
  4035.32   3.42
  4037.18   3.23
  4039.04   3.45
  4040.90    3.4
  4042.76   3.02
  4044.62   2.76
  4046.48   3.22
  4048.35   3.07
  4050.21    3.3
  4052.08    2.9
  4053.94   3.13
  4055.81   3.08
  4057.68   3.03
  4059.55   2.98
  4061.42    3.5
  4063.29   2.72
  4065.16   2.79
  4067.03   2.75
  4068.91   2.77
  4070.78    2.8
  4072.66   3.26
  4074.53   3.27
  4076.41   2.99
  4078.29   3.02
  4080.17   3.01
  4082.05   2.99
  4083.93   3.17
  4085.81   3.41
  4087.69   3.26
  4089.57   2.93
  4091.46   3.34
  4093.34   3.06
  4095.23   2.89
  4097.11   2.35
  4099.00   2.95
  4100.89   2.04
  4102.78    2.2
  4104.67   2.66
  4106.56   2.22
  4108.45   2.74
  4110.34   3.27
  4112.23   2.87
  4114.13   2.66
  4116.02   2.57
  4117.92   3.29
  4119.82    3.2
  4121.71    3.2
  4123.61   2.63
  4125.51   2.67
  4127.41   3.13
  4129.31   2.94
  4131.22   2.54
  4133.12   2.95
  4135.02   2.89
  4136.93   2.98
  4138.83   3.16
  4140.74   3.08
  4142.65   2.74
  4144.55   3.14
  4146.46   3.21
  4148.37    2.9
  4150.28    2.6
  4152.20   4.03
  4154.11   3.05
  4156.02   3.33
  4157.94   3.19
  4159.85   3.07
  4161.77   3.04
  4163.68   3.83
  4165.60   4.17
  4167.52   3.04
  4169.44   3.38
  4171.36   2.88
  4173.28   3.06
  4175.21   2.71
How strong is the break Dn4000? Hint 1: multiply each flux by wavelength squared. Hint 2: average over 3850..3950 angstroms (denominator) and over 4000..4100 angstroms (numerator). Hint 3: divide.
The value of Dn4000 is 1.7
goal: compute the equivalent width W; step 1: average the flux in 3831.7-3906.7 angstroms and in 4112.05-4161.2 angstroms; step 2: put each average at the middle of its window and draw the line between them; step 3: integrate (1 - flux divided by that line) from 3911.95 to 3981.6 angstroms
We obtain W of 7.85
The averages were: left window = 1.85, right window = 3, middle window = 1.93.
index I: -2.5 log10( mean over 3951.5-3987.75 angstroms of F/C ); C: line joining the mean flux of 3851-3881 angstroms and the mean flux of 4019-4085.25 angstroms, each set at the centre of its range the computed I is 0.222 mag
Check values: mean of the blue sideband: 1.84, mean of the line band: 2.09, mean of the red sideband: 3.13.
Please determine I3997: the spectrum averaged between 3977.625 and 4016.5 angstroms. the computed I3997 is 3.6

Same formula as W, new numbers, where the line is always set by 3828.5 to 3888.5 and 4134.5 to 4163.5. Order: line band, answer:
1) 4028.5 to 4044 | -4.2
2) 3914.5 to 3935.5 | 2.6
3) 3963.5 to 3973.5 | 3.9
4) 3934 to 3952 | 2.0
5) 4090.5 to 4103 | 0.6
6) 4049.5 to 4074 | -2.7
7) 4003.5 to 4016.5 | -4.0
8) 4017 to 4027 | -2.9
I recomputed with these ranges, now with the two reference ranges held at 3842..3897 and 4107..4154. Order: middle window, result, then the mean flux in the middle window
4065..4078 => -0.09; 2.96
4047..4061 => -0.17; 3.09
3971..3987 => 0.03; 2.25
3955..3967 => 0.09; 2.06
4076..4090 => -0.13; 3.11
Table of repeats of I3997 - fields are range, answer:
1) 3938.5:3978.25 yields 1.95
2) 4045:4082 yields 3.03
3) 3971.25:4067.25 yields 3.24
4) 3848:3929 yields 2.03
